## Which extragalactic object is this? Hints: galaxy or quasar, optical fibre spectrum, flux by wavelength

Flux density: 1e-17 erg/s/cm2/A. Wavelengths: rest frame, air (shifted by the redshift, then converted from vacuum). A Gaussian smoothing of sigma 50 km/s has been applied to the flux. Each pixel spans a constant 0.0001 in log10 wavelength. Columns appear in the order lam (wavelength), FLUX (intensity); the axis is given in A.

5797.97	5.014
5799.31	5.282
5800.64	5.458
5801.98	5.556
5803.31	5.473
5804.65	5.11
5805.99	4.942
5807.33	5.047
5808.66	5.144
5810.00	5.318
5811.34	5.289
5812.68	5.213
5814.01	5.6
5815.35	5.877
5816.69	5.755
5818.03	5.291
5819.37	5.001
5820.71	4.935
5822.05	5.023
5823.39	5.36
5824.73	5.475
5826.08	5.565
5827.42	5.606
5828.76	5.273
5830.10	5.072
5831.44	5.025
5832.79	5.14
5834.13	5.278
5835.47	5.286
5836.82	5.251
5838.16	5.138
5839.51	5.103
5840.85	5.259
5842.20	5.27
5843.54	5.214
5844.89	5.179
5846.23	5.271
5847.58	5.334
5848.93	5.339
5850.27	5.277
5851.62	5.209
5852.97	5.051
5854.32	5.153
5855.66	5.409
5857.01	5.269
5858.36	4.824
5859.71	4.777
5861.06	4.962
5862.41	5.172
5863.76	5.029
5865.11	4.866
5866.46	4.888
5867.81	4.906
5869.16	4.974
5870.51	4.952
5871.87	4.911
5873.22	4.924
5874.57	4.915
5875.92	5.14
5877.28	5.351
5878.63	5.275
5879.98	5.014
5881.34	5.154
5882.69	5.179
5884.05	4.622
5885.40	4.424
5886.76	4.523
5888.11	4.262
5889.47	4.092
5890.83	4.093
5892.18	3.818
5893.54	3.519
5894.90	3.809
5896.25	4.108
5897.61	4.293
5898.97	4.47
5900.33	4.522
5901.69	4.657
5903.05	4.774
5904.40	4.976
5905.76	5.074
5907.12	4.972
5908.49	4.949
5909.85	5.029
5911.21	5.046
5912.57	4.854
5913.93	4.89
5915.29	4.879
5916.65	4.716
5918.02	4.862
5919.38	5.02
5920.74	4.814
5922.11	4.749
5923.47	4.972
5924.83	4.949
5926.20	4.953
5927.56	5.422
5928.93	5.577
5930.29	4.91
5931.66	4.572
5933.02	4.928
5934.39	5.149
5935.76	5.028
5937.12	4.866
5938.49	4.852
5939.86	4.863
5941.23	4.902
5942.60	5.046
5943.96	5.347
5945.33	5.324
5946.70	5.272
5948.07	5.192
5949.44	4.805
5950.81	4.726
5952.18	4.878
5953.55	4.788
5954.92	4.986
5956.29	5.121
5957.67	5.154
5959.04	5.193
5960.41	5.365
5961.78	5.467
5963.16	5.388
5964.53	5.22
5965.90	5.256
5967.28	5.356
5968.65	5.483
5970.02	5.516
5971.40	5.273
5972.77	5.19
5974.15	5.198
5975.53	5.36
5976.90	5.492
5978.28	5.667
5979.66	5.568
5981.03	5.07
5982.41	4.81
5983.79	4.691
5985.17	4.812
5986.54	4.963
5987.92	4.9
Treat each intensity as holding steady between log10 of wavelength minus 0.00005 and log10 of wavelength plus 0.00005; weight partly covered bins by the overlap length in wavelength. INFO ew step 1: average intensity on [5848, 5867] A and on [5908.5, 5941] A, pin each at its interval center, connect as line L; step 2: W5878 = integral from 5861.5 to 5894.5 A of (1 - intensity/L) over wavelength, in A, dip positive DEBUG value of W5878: 2.0 A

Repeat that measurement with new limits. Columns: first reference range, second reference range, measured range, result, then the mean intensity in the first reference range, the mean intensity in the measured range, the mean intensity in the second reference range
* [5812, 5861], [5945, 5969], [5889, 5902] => 2.7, 5.25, 4.12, 5.16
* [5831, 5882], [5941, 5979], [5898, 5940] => 2.2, 5.12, 4.91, 5.22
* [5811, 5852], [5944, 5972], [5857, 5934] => 6.5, 5.29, 4.8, 5.19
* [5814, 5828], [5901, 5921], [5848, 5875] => 0.7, 5.39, 5.04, 4.9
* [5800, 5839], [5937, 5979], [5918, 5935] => 0.7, 5.29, 5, 5.18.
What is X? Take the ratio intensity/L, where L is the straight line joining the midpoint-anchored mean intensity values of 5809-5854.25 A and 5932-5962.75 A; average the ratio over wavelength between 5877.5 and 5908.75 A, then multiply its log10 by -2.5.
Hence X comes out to 0.14 mag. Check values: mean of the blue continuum 5.28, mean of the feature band 4.55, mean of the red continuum 5.05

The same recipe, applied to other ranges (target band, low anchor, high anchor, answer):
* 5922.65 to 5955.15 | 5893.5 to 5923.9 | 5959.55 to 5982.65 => 0.00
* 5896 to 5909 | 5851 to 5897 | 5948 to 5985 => 0.05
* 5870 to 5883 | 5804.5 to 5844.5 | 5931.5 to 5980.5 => 0.03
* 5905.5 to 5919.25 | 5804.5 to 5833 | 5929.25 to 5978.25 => 0.06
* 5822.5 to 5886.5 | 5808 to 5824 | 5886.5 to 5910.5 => -0.05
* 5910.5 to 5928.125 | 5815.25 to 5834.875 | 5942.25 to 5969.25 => 0.06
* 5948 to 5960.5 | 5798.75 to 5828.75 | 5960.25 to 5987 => 0.06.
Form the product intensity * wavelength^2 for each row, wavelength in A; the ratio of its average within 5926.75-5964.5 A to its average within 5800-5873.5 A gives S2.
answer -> 1.01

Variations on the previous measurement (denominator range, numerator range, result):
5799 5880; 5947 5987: 1.04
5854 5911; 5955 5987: 1.13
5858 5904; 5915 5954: 1.08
